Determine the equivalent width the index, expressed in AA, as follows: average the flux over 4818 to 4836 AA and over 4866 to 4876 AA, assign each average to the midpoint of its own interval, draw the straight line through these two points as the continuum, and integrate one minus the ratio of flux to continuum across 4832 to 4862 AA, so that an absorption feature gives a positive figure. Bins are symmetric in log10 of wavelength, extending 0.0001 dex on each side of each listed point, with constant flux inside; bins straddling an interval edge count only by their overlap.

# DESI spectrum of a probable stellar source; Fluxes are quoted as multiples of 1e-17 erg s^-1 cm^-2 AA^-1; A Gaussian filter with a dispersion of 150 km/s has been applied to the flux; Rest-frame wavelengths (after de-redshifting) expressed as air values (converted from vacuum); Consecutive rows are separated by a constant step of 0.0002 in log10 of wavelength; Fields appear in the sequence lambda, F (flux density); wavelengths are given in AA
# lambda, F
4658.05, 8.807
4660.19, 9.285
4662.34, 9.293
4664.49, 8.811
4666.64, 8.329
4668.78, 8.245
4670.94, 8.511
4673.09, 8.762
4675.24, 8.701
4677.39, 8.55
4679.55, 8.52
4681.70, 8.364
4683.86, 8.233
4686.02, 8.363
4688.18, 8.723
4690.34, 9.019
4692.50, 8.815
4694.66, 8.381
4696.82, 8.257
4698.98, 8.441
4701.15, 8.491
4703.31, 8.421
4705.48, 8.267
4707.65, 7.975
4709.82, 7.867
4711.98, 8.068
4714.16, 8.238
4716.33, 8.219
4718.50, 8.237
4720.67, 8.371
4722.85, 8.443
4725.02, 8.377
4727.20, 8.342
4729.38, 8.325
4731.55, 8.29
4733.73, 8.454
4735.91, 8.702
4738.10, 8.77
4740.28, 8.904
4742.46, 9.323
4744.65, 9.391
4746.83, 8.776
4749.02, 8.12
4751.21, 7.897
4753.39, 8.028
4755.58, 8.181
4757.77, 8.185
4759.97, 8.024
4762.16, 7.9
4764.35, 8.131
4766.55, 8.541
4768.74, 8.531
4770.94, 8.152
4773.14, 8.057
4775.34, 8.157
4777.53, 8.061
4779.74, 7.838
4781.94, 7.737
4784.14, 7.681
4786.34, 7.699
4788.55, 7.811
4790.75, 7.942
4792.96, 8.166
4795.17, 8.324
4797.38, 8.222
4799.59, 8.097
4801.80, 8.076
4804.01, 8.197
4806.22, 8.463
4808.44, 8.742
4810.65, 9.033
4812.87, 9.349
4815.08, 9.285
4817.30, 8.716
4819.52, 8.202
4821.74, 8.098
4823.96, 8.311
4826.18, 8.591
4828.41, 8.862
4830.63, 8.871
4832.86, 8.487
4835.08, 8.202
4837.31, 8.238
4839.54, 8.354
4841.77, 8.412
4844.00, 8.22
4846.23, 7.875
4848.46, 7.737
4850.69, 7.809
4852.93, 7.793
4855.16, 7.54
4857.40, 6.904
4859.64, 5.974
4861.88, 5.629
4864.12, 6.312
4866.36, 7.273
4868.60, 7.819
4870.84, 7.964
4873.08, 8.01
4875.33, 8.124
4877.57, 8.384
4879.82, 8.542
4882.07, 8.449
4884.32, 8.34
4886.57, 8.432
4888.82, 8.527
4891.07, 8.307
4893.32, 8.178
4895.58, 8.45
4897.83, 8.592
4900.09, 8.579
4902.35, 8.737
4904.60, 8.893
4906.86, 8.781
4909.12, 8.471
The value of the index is 1.8 AA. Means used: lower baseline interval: 8.46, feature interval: 7.71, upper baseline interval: 7.87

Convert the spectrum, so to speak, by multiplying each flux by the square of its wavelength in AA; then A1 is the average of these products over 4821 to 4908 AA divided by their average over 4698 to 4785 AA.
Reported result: 1.02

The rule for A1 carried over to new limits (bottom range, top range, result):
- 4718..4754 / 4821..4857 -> 1.00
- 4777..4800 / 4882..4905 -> 1.11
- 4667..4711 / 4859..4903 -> 1.02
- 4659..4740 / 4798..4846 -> 1.06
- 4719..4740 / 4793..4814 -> 1.03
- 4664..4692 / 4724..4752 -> 1.03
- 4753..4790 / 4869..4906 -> 1.10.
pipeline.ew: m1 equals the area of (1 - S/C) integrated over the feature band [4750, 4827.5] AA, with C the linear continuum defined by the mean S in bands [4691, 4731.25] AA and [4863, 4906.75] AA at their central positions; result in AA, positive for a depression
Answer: 0.3 AA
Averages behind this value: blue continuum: 8.32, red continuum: 8.22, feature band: 8.24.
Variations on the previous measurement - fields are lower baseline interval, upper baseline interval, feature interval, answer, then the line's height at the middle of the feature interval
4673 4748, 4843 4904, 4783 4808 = 0.3 AA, 8.17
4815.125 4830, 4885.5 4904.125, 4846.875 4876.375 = 4.2 AA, 8.51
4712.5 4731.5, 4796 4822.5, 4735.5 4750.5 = -0.8 AA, 8.37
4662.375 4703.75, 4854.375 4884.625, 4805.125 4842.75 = -4.1 AA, 7.75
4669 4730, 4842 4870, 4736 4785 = -2.0 AA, 7.97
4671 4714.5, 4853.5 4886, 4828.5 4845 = -1.5 AA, 7.71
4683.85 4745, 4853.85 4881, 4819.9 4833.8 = -1.5 AA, 7.67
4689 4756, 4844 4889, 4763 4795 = 0.4 AA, 8.14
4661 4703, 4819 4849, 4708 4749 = 0.0 AA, 8.5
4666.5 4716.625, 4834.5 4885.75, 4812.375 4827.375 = -1.4 AA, 7.9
